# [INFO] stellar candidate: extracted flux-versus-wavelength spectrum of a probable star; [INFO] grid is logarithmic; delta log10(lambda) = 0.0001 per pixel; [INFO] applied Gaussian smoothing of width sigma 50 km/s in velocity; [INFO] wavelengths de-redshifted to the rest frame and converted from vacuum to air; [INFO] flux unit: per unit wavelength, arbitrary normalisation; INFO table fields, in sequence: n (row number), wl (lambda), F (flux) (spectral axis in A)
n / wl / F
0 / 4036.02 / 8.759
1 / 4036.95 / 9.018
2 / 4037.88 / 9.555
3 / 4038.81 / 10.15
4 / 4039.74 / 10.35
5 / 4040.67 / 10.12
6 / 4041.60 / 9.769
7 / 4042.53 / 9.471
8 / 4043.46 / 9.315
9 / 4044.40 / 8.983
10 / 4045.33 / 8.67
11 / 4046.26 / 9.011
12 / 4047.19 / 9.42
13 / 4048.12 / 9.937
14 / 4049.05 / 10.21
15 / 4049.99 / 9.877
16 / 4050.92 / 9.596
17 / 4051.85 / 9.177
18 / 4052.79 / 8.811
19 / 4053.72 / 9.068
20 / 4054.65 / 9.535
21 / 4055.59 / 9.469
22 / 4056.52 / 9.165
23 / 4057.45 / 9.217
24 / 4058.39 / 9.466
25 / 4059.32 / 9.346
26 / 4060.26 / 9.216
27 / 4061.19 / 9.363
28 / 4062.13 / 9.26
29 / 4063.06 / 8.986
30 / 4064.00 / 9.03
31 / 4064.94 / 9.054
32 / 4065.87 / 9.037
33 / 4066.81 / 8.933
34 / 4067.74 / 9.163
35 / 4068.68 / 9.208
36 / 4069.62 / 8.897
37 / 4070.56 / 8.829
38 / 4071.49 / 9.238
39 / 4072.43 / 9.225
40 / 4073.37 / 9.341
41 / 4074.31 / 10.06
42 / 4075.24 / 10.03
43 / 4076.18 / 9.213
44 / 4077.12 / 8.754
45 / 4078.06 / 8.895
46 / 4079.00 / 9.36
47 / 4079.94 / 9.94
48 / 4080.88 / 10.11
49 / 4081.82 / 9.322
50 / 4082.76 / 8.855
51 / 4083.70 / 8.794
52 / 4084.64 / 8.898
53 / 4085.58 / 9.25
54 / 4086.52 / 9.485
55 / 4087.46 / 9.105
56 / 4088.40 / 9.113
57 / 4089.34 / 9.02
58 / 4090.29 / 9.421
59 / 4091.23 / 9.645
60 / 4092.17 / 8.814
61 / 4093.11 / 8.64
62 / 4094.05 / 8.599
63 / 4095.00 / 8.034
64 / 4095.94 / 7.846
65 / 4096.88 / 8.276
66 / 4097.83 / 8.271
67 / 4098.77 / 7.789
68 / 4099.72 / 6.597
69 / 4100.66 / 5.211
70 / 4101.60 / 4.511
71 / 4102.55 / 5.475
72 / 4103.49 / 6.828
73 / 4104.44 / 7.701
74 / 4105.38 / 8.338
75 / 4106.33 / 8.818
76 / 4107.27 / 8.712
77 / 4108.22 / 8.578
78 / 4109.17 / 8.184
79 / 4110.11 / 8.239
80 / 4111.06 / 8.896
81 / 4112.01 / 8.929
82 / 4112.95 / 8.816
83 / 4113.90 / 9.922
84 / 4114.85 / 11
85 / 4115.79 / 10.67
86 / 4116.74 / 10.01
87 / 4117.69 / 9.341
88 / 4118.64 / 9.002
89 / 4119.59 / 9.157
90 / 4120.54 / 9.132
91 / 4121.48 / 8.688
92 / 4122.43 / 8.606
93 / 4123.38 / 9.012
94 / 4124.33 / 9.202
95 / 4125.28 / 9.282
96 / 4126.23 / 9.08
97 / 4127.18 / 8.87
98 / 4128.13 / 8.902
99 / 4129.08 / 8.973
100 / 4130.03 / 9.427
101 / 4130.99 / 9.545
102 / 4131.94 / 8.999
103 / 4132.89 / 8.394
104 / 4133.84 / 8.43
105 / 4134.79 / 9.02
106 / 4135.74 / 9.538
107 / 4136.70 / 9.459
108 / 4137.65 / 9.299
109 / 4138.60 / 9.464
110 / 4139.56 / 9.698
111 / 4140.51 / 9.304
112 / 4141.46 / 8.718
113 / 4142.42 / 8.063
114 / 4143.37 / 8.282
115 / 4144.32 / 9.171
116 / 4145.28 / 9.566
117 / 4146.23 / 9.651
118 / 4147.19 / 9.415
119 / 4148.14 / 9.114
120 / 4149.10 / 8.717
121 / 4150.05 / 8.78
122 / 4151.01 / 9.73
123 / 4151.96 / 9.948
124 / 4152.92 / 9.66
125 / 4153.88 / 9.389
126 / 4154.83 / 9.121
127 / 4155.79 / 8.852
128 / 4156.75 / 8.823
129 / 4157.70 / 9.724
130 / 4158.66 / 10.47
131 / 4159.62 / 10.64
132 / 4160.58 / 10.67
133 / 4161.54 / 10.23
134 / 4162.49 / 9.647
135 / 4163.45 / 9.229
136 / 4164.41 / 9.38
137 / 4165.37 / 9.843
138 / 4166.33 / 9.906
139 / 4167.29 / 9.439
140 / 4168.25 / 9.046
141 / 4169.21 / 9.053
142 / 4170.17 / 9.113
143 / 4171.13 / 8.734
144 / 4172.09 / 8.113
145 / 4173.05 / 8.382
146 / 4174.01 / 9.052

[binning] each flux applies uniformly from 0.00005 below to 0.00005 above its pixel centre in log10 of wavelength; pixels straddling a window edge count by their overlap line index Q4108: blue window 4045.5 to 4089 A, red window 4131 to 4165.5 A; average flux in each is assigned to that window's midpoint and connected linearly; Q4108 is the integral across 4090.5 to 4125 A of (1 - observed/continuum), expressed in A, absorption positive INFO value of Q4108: 3.2 A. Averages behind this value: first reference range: 9.28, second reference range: 9.35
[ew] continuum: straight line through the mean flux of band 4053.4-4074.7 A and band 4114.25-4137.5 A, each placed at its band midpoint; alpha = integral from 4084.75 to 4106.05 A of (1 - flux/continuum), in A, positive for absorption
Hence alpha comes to 2.8 A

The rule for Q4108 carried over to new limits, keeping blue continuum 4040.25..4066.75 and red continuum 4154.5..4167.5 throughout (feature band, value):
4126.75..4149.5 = 1.30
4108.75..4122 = 0.37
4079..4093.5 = 0.33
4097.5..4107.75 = 2.60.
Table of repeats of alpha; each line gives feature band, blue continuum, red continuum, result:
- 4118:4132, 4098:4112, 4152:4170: -1.4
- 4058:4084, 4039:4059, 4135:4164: 0.6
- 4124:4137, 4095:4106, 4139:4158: -1.1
